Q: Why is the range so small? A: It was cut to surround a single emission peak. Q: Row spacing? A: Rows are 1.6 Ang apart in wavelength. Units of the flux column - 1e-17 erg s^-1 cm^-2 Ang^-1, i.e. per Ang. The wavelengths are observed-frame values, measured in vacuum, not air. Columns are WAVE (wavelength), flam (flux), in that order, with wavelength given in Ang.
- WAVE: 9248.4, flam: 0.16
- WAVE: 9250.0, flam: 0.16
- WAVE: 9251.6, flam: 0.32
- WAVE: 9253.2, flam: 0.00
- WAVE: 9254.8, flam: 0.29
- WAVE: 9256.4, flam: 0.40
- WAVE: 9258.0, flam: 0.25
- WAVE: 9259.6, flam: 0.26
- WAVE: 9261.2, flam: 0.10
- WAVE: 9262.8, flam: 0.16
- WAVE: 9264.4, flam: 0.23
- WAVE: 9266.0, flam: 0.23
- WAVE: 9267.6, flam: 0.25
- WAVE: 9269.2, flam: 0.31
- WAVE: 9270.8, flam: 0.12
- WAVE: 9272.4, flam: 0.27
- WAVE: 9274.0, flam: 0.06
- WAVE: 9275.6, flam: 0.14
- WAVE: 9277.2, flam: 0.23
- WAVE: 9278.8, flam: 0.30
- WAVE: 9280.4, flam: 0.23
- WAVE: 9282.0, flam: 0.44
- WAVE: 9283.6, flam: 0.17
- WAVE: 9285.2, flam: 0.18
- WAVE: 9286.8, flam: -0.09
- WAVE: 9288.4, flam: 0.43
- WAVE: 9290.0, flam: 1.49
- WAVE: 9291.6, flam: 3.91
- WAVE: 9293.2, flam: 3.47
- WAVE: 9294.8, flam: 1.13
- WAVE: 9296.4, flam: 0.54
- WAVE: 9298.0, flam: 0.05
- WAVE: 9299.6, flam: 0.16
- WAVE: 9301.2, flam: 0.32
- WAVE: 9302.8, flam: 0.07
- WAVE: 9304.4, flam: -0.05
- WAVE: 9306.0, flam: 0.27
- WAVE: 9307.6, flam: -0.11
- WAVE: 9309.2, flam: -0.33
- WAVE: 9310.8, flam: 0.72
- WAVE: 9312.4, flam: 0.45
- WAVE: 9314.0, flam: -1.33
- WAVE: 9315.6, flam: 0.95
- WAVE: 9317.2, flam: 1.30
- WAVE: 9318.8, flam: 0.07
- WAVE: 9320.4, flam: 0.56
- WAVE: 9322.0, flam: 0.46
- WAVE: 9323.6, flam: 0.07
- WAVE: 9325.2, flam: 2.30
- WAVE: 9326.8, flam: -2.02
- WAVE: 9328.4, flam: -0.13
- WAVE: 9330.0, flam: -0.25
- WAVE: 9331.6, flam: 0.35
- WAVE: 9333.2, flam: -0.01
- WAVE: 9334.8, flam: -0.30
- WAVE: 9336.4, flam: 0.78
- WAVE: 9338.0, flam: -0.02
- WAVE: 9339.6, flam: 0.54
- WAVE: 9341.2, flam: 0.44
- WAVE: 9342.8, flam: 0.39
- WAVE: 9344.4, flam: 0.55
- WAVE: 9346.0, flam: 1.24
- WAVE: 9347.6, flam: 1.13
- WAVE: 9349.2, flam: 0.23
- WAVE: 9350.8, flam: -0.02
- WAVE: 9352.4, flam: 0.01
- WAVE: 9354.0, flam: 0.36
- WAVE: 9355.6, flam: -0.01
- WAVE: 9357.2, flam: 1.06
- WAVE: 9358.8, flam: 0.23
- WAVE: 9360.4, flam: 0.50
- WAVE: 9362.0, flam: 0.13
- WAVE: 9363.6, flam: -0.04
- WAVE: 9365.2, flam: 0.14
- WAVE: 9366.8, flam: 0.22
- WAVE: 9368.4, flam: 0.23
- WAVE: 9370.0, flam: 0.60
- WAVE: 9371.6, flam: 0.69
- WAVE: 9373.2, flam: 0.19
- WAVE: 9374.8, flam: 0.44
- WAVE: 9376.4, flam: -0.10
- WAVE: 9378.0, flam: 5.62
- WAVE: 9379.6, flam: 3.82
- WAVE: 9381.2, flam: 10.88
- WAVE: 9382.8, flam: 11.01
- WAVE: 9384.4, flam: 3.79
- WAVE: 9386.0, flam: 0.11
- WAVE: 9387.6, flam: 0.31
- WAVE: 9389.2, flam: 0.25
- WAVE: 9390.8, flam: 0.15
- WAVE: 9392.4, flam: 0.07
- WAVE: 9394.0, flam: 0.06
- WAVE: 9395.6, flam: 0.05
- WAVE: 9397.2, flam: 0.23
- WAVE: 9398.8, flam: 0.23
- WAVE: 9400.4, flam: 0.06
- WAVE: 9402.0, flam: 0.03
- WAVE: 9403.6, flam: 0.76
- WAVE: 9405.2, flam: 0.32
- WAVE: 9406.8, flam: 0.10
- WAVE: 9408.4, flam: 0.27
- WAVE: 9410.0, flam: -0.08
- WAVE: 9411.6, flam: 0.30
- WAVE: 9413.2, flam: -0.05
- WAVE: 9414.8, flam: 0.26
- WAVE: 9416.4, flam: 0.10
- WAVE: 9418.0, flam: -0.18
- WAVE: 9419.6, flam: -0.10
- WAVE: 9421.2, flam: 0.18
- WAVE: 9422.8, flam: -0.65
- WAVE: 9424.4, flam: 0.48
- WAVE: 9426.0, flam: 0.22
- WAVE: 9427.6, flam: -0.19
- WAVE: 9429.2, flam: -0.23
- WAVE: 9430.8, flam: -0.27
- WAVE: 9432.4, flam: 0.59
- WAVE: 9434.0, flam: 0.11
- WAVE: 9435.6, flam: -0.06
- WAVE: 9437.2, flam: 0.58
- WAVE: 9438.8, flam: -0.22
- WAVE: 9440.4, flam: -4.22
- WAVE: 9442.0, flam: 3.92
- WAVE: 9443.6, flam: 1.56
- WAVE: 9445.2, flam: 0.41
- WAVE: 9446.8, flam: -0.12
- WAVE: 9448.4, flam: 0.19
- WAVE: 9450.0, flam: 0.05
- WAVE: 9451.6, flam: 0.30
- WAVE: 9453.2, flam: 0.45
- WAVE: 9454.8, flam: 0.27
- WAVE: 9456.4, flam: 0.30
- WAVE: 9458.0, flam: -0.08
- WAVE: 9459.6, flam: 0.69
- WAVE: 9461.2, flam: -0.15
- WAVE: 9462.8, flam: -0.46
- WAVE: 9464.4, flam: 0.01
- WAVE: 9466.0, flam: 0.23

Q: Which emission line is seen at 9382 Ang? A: [O III] 5007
